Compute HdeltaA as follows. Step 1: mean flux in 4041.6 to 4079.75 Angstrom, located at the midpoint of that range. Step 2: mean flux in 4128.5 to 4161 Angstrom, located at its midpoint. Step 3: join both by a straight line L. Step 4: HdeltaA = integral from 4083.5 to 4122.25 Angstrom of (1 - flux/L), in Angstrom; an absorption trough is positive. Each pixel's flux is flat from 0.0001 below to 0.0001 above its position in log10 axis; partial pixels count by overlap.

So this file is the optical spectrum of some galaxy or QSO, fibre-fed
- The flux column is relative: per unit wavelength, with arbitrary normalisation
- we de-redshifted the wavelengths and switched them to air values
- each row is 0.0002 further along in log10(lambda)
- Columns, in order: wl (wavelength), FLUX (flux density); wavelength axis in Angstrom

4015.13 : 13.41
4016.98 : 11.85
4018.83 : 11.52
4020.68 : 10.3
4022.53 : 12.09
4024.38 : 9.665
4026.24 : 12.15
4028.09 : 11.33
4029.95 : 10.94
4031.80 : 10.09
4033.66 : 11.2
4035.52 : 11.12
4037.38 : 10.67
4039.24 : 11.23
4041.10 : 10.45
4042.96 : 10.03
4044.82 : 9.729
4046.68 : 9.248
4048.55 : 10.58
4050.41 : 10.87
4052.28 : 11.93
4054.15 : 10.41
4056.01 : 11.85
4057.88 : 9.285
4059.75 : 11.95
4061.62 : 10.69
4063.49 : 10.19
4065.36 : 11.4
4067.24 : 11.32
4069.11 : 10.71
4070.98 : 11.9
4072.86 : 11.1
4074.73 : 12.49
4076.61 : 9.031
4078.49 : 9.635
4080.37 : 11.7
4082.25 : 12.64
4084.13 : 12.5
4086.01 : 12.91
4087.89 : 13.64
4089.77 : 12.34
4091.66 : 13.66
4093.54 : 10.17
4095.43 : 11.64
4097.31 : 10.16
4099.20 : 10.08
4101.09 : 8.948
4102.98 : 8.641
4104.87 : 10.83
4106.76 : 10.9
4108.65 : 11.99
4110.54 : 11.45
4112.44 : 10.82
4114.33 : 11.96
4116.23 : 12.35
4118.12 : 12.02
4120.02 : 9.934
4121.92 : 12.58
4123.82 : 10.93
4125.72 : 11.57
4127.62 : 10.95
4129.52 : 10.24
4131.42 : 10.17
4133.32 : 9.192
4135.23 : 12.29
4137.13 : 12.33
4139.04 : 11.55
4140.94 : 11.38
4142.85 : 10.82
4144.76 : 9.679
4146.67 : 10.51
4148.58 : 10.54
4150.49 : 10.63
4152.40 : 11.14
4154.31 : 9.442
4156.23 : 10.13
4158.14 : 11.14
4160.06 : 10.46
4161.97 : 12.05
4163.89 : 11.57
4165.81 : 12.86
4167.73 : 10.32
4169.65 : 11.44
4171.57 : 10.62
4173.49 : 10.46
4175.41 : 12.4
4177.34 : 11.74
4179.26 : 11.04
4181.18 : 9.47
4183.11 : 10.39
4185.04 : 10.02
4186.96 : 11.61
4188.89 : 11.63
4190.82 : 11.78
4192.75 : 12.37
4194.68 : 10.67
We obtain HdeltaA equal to -2.4 Angstrom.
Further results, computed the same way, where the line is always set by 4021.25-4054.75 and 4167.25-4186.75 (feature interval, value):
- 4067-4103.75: -1.7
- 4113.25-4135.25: -0.7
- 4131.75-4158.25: 0.2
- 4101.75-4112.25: 0.1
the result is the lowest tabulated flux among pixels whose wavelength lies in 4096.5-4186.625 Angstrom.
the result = 8.641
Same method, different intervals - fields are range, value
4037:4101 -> 9.031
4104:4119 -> 10.82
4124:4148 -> 9.192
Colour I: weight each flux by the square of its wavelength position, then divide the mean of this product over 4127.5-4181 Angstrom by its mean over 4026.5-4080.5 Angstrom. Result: 1.06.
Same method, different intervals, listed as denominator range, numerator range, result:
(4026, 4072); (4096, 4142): 1.05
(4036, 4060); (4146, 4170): 1.09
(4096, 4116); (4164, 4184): 1.08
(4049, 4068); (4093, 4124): 1.02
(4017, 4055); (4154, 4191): 1.09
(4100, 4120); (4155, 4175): 1.04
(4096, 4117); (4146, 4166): 1.04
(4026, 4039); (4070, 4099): 1.09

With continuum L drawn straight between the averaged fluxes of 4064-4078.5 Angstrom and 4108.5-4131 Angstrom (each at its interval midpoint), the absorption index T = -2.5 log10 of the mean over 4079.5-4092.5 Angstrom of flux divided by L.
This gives -0.15 mag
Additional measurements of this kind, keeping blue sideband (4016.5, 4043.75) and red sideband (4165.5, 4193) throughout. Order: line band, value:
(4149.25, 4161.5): 0.056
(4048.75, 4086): -0.016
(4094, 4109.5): 0.068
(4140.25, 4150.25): 0.054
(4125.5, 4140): 0.007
